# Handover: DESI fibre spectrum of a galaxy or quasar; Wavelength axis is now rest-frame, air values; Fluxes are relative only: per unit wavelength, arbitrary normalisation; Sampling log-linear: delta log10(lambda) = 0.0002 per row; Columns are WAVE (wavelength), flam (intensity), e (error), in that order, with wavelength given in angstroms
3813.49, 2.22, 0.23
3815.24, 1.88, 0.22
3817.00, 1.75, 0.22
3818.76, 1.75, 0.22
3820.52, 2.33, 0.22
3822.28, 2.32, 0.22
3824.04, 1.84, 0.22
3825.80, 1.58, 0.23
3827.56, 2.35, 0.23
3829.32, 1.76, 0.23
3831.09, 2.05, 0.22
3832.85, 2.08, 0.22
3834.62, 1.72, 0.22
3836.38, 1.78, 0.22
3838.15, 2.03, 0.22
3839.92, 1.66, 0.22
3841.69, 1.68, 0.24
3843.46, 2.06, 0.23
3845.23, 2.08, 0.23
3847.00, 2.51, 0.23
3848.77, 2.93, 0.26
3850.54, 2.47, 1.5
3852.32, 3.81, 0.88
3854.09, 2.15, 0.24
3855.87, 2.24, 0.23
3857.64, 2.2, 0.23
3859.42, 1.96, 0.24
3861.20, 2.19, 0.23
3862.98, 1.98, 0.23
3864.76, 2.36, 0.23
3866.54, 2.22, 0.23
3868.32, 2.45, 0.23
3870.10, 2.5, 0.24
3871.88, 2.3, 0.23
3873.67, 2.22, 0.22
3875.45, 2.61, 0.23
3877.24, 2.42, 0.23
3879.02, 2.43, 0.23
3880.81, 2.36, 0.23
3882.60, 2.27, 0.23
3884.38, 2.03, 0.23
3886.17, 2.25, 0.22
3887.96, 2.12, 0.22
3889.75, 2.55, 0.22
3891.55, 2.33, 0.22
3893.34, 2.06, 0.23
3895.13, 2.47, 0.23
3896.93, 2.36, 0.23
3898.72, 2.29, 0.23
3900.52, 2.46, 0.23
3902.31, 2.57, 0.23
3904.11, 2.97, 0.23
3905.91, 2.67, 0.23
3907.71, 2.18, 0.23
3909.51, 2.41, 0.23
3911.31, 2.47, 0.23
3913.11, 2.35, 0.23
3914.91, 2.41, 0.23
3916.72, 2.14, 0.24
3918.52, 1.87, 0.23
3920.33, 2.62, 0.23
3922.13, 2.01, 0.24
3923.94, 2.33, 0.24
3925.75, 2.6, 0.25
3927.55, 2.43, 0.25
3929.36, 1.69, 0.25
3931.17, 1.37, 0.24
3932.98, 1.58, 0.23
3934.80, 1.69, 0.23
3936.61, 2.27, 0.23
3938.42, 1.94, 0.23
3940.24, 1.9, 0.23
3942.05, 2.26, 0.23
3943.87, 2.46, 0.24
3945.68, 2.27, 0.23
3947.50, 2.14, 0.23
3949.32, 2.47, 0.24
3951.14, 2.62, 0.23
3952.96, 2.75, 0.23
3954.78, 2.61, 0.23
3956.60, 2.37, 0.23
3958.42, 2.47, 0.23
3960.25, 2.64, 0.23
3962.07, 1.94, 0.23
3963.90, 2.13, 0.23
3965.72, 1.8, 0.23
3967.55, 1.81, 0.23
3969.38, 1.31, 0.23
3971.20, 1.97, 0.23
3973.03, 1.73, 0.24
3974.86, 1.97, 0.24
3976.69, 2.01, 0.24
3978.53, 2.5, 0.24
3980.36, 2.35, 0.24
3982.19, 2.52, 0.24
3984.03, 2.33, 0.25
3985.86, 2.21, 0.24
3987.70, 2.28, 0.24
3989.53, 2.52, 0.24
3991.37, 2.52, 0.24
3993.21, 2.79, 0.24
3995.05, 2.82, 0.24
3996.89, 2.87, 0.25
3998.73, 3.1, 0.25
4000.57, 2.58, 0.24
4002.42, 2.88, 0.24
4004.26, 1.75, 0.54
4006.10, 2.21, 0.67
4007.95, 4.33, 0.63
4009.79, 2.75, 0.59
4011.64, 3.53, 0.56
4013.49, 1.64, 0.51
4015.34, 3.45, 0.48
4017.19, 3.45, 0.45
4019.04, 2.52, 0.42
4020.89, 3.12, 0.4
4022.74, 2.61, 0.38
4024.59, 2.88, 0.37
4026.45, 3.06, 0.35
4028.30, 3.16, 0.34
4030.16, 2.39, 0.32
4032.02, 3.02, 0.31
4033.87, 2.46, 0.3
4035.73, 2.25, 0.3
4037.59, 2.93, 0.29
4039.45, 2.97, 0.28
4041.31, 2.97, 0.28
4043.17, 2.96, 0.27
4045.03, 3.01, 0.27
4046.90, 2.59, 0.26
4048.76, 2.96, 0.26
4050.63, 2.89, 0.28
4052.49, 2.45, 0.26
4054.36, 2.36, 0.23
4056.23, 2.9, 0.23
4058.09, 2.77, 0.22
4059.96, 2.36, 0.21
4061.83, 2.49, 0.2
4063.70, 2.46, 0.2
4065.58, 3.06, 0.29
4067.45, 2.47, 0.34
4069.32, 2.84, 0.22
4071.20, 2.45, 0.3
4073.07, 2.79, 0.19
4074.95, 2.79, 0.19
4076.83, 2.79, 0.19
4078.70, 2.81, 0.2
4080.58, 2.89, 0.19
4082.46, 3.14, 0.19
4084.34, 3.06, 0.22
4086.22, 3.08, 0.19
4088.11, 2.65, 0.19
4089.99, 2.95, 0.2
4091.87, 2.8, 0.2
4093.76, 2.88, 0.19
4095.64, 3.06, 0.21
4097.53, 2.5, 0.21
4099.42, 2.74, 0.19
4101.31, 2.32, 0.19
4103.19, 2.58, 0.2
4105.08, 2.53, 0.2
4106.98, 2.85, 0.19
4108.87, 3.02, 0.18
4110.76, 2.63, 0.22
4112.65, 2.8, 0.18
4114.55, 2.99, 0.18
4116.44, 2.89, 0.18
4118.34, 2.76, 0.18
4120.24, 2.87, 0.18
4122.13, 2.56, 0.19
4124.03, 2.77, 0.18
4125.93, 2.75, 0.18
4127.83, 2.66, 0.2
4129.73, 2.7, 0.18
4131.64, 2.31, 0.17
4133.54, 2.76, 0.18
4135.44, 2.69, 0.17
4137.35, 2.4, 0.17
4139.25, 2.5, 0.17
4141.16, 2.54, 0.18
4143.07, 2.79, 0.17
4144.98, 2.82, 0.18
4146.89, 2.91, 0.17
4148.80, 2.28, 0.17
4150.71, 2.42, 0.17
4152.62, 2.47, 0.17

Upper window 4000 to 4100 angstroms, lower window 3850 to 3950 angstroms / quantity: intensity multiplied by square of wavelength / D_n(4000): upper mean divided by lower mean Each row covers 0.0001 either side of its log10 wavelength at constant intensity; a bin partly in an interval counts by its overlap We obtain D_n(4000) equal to 1.32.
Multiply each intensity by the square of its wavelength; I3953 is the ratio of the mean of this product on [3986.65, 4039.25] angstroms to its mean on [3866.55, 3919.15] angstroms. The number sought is 1.25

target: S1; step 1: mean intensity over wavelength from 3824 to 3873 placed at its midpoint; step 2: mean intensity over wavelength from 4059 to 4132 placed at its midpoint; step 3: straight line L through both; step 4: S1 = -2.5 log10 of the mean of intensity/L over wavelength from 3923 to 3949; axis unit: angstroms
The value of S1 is 0.15 mag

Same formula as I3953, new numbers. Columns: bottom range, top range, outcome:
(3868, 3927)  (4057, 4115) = 1.28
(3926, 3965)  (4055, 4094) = 1.35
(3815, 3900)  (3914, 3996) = 1.05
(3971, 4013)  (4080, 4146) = 1.14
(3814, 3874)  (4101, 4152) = 1.43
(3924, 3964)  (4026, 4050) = 1.34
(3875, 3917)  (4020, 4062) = 1.25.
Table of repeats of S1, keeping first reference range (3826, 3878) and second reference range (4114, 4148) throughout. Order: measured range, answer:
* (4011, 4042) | -0.13 mag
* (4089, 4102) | -0.05 mag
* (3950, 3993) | 0.09 mag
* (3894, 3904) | -0.07 mag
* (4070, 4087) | -0.10 mag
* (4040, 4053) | -0.12 mag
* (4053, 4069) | -0.01 mag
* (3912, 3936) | 0.13 mag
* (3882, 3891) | 0.02 mag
